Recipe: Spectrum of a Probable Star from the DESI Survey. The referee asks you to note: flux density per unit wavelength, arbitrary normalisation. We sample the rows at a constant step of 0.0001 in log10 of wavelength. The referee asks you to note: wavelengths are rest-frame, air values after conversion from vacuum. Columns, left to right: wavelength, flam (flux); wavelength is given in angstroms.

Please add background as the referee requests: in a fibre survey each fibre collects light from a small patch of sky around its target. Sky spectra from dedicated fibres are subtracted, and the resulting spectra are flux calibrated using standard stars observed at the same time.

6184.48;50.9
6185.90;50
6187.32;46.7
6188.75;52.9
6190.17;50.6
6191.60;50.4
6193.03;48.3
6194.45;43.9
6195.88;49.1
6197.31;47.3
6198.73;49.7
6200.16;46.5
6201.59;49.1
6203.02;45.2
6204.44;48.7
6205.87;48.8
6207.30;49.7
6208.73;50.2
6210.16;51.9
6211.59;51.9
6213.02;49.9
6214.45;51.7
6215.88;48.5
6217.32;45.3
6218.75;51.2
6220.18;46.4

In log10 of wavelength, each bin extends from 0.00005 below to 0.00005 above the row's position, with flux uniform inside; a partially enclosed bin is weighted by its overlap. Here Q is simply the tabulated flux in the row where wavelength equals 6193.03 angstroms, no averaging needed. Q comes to 48.3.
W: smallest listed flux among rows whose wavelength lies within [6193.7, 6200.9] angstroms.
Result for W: 43.9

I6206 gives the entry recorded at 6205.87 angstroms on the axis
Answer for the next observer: 48.8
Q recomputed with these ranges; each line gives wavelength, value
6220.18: 46.4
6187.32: 46.7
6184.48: 50.9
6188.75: 52.9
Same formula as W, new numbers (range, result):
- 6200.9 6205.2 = 45.2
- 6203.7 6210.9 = 48.7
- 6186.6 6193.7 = 46.7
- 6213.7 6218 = 45.3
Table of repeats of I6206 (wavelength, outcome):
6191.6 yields 50.4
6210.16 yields 51.9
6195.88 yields 49.1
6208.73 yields 50.2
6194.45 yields 43.9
